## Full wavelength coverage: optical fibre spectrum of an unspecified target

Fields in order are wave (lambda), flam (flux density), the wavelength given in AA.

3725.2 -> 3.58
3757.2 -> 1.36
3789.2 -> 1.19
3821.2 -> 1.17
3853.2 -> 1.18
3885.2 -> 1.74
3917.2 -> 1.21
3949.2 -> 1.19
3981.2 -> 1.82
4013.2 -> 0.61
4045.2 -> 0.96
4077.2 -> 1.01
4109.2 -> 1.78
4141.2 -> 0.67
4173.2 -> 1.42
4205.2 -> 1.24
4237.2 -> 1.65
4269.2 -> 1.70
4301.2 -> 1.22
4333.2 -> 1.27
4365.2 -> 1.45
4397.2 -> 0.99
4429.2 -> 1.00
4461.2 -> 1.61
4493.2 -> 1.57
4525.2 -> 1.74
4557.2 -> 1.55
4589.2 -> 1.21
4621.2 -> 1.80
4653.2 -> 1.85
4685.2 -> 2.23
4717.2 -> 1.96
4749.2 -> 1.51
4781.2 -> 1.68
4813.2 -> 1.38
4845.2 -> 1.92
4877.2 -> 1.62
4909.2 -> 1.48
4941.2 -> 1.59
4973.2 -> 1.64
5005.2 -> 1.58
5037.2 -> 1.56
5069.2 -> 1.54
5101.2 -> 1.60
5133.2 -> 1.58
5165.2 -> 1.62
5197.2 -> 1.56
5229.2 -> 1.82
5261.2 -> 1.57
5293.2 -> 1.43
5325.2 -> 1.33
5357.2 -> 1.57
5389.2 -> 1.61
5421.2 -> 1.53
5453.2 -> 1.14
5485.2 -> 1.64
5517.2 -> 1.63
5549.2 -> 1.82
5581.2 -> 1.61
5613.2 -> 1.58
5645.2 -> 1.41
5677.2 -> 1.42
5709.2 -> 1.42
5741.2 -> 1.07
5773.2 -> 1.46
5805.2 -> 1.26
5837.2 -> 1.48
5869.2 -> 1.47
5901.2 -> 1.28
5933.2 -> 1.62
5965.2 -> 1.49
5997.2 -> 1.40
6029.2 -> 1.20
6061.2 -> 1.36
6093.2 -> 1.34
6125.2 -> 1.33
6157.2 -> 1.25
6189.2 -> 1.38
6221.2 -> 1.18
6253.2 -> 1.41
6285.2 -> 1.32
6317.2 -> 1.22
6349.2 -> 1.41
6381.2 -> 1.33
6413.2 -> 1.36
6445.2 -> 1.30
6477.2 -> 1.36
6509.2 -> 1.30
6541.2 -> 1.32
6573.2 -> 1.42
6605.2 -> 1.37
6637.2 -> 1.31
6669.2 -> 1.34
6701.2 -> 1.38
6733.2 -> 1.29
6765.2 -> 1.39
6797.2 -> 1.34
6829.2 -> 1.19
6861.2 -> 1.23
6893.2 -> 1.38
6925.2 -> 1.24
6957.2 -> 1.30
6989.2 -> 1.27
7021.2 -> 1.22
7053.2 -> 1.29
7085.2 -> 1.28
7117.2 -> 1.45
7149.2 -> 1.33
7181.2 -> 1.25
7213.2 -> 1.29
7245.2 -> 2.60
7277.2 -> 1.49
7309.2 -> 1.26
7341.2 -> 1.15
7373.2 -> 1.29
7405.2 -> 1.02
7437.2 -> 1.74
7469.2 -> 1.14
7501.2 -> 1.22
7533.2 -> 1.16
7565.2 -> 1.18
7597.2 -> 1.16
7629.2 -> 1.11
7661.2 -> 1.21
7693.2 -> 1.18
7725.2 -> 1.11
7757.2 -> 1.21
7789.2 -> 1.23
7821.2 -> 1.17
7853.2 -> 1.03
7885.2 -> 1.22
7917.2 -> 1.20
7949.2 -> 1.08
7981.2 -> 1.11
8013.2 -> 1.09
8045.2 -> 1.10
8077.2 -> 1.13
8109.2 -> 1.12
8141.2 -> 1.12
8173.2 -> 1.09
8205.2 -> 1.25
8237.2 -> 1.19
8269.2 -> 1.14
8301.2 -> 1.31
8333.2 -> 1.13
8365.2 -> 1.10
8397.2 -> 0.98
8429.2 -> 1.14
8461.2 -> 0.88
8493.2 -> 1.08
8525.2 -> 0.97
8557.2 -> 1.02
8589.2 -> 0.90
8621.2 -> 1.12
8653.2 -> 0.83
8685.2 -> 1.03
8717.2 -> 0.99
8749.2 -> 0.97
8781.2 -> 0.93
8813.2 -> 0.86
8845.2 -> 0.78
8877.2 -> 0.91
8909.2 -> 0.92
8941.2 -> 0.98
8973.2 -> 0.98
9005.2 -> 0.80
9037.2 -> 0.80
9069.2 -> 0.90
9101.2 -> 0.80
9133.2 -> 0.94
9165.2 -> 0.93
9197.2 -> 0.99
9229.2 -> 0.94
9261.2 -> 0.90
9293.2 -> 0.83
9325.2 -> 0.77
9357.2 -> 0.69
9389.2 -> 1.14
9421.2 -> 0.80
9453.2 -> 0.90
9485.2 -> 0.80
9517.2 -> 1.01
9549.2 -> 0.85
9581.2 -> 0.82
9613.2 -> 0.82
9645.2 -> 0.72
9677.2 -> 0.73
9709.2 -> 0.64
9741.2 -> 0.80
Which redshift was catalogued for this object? 0.105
